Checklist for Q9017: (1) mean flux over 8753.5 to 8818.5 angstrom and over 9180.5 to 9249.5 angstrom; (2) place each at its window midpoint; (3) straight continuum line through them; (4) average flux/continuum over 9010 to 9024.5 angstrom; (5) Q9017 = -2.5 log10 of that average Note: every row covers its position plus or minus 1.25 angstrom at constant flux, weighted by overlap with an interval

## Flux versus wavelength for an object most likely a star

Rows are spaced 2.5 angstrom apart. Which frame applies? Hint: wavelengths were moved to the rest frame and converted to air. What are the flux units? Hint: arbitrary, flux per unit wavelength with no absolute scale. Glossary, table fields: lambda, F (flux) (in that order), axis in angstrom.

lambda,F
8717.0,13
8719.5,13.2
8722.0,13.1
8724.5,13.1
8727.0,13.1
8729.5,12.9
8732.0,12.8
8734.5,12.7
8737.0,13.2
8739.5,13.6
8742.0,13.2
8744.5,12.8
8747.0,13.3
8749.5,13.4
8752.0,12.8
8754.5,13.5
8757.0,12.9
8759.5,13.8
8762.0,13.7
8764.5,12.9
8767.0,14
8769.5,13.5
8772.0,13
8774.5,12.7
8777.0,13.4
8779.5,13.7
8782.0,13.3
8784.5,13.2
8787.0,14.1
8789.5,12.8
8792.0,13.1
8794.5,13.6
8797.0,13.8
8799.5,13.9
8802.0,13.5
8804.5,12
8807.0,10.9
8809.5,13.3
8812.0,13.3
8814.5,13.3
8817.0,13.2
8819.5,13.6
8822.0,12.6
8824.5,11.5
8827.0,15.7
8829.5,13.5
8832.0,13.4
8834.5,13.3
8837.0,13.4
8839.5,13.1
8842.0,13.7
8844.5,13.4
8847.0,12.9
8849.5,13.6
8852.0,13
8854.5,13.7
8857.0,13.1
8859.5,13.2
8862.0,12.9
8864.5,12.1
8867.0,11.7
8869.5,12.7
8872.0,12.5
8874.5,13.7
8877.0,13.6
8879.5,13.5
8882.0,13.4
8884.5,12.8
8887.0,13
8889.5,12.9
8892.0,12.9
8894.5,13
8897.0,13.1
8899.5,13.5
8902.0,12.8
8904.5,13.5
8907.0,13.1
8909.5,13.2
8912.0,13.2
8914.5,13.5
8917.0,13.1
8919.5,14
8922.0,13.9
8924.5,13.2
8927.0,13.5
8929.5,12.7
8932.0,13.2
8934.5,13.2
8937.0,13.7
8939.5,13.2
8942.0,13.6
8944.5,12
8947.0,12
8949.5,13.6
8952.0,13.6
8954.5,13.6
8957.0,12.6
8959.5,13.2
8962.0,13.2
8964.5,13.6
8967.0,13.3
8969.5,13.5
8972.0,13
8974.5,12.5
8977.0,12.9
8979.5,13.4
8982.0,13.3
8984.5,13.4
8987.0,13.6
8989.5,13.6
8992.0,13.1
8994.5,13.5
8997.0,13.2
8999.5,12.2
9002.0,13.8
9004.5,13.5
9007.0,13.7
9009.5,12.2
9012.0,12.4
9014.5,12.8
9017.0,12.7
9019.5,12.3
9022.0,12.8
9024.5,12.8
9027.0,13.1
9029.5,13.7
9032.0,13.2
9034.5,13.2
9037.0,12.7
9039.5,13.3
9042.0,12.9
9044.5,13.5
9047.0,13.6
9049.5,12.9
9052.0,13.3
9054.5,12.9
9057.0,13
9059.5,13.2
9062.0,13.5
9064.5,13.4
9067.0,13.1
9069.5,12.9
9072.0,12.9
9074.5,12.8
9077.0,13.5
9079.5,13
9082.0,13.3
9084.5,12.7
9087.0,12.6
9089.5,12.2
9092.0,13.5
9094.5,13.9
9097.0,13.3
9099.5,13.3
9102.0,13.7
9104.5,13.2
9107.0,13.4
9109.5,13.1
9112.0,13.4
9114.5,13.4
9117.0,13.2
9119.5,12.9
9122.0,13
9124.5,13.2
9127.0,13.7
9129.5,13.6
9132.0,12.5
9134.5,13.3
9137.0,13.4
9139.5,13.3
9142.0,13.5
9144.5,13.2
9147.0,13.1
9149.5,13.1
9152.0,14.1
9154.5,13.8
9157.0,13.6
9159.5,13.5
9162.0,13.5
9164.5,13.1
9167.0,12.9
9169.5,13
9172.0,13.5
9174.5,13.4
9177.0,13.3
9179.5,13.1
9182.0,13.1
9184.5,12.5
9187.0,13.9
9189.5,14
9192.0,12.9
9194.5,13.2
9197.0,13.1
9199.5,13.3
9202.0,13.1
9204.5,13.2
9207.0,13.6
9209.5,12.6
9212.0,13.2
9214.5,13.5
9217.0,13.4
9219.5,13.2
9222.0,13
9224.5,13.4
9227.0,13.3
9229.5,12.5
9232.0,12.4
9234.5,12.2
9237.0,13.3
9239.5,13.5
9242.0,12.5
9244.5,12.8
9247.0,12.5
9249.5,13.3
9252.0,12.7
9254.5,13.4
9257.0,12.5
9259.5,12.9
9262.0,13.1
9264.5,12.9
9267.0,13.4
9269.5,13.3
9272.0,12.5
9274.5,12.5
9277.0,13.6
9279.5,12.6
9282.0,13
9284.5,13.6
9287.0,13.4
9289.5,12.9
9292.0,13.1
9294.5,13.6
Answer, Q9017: 0.05 mag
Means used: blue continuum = 13.2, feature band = 12.6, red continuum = 13.1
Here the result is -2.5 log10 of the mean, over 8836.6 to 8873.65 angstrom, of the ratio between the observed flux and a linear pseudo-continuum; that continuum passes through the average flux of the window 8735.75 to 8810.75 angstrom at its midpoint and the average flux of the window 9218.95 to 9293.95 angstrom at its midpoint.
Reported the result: 0.02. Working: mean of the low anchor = 13.2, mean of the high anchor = 13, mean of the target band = 13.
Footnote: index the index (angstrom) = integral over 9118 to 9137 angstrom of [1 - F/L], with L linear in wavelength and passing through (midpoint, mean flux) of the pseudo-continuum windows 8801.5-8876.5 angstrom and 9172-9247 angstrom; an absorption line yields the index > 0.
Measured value -0.1 angstrom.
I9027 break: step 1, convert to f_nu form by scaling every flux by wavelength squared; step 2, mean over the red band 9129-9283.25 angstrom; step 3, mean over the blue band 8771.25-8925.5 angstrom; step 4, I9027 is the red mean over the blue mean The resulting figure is 1.08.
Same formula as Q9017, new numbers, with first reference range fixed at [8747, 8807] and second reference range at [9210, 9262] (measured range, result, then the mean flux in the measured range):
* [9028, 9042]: -0.01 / 13.2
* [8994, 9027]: 0.02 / 12.9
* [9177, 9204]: -0.02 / 13.2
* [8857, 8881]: 0.03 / 12.9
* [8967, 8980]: 0.01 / 13.1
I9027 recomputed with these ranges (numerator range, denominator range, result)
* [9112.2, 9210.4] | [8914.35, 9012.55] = 1.05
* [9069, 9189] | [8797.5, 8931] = 1.07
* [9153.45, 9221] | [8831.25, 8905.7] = 1.09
